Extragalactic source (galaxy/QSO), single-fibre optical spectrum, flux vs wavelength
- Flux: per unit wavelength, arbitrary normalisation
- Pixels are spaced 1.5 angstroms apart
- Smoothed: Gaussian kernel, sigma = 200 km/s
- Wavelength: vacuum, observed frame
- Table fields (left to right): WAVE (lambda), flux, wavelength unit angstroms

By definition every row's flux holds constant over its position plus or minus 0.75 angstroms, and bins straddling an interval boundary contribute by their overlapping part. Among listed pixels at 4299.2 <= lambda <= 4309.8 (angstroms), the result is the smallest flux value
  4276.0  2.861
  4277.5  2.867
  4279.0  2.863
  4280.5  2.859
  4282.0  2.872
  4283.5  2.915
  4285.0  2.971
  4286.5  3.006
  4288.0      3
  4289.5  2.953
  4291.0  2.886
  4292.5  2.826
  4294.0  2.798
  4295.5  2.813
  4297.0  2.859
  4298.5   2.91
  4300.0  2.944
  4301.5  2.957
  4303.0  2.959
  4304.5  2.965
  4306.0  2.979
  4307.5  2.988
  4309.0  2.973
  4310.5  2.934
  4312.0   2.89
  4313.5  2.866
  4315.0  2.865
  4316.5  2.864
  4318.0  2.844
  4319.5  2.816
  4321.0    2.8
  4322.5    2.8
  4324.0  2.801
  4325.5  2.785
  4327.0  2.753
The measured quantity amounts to 2.944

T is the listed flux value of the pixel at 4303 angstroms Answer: 2.959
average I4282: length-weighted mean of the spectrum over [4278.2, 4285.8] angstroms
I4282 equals 2.9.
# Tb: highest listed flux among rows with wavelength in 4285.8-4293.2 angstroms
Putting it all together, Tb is 3.006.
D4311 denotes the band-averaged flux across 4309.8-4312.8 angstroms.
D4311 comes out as 2.91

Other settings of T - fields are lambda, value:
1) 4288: 3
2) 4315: 2.865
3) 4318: 2.844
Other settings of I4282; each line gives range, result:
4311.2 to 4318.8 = 2.87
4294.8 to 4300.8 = 2.88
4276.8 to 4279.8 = 2.86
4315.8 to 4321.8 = 2.83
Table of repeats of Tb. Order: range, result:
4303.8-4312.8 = 2.988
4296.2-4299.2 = 2.91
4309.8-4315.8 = 2.934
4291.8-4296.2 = 2.826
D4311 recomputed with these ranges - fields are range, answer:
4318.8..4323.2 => 2.81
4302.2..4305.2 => 2.96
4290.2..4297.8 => 2.84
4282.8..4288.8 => 2.97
